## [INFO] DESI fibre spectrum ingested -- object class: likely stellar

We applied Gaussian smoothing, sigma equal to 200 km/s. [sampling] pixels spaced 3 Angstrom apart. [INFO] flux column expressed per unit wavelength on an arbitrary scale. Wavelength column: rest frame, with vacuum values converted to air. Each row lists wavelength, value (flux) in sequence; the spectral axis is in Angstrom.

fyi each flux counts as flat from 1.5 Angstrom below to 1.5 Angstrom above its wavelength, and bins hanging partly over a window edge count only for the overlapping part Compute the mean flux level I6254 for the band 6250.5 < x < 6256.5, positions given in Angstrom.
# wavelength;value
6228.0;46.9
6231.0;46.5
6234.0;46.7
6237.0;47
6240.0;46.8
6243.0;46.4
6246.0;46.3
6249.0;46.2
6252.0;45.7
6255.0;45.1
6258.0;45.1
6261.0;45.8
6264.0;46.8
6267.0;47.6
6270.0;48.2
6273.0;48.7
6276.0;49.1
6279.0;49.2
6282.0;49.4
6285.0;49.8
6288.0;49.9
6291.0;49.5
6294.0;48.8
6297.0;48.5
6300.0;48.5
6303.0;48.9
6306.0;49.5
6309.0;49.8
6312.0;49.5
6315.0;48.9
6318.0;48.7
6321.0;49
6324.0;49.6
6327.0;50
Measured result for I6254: 45.4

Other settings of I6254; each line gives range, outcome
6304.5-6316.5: 49.4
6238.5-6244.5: 46.6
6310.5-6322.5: 49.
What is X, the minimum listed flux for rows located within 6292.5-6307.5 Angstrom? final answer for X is 48.5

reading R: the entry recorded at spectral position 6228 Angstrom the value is 46.9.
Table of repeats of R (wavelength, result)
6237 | 47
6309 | 49.8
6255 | 45.1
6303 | 48.9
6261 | 45.8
